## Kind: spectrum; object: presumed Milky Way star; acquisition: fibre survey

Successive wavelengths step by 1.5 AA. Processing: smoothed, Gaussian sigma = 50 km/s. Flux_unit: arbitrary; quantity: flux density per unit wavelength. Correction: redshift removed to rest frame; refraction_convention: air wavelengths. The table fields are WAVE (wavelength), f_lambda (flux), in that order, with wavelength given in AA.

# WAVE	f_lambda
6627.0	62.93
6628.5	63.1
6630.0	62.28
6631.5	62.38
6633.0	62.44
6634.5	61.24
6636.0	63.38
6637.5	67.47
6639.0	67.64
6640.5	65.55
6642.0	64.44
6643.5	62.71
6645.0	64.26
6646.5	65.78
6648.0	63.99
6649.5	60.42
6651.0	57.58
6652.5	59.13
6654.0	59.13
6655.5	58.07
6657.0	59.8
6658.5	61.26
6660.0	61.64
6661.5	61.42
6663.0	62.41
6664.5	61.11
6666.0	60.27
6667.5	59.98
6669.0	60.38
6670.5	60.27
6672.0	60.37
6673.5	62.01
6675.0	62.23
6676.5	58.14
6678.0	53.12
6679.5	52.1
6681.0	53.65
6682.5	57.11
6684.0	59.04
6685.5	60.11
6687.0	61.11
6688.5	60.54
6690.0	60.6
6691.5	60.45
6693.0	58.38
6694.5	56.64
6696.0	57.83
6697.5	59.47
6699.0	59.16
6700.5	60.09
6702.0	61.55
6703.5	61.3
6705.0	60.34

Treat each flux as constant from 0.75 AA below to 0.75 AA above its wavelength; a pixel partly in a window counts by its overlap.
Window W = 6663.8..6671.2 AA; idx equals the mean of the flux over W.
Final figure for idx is 60.4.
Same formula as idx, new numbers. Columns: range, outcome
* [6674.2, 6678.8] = 57.8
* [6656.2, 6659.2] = 60.5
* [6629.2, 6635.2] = 62.1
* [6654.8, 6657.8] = 59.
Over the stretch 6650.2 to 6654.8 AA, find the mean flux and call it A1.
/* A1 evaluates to 58.6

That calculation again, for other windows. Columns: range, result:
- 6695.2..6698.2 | 58.6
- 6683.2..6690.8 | 60.3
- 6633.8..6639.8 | 65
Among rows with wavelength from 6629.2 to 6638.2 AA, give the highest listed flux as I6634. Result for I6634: 67.47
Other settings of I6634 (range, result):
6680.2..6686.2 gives 60.11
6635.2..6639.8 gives 67.64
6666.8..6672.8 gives 60.38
